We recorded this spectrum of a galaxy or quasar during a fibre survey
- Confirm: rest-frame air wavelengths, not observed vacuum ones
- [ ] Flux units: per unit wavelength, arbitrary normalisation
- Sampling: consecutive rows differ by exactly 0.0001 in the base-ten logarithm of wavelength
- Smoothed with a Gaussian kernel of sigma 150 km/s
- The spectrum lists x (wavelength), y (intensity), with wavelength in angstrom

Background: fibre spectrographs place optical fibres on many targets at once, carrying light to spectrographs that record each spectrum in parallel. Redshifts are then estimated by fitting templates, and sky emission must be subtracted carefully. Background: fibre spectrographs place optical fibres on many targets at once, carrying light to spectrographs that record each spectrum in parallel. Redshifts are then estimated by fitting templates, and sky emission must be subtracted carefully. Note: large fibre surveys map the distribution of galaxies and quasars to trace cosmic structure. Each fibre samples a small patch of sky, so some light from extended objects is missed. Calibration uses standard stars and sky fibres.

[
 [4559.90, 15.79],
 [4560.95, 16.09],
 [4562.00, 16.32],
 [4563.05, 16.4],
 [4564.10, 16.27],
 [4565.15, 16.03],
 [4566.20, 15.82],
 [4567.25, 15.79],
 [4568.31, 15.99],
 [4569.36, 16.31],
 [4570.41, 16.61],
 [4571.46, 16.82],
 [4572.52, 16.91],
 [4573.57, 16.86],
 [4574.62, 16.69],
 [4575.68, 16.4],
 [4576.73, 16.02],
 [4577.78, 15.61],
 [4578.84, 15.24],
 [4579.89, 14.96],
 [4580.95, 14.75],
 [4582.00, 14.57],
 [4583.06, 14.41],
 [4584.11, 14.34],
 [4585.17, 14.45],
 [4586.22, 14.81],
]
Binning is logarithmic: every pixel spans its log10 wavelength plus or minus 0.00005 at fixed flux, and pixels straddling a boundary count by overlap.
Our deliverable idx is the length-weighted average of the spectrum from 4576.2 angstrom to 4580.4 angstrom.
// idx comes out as 15.5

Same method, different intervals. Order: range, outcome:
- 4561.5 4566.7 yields 16.2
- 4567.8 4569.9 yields 16.2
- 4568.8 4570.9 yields 16.5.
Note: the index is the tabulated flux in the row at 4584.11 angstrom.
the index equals 14.34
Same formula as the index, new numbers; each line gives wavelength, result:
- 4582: 14.57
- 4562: 16.32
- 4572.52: 16.91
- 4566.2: 15.82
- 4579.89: 14.96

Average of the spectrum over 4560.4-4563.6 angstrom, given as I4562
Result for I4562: 16.3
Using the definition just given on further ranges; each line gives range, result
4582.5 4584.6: 14.4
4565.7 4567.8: 15.8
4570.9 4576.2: 16.7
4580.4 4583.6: 14.6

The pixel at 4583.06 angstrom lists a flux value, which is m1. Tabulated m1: 14.41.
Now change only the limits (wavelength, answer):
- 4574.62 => 16.69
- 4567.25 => 15.79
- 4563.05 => 16.4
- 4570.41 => 16.61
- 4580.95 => 14.75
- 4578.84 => 15.24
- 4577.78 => 15.61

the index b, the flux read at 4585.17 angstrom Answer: 14.45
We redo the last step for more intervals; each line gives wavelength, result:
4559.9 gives 15.79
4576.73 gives 16.02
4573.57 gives 16.86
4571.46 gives 16.82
